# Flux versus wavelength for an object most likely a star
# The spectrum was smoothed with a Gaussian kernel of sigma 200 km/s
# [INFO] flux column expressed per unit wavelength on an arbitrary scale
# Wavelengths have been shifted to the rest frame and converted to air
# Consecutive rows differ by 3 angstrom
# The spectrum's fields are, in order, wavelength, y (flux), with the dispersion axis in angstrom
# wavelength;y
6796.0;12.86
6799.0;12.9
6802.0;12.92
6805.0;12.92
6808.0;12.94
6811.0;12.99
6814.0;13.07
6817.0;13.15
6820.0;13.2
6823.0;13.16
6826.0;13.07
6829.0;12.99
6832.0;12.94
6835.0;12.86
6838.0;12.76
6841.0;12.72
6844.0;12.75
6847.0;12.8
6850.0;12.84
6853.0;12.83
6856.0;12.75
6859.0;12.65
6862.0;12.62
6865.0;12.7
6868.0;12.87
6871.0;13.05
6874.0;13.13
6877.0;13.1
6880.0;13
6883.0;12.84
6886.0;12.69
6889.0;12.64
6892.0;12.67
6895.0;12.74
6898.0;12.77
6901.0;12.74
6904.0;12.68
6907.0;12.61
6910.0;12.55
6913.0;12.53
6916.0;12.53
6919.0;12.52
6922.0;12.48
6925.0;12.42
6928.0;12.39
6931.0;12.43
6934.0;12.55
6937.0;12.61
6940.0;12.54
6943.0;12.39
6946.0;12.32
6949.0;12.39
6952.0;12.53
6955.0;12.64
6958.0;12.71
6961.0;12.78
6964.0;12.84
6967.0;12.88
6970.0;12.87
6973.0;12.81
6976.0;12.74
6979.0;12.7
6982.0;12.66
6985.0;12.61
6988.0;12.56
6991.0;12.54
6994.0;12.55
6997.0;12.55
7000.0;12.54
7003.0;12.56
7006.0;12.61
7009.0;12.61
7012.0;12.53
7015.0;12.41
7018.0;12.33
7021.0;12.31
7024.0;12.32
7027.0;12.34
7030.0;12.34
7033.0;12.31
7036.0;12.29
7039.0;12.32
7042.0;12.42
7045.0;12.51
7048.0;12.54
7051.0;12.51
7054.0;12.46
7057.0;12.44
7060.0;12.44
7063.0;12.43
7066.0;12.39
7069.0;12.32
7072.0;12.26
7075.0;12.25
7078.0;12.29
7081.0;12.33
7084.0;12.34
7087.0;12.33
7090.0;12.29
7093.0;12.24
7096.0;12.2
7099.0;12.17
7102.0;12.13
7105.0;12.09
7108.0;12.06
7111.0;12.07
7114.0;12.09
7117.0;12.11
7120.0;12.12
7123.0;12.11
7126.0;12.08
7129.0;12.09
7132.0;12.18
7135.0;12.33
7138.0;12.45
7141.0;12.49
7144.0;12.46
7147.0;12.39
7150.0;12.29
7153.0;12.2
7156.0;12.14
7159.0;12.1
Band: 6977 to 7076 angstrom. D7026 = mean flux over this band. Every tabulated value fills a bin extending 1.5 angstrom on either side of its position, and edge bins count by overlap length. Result 12.5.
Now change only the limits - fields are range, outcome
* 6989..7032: 12.5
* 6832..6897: 12.8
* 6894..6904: 12.7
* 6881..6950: 12.6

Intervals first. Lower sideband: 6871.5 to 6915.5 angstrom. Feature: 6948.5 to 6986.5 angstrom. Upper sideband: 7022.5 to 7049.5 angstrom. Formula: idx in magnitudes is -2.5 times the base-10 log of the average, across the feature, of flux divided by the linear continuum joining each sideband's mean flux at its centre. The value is -0.01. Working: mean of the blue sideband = 12.8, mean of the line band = 12.7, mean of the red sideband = 12.4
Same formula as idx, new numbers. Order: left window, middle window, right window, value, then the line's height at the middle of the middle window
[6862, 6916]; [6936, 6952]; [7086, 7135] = 0.01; 12.6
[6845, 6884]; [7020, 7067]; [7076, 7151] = 0.00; 12.4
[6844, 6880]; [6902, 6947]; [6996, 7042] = 0.01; 12.7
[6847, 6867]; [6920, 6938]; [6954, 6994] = 0.02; 12.7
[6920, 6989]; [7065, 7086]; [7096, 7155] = 0.00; 12.3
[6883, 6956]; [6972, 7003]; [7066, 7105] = -0.02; 12.4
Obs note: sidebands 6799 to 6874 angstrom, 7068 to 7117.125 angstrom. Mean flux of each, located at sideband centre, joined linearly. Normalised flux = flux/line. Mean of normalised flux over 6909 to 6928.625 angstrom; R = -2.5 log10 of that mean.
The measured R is 0.02 mag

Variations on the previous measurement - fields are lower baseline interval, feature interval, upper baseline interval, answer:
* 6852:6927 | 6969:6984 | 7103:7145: -0.019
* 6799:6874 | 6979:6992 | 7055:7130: -0.008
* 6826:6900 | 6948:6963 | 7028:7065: -0.001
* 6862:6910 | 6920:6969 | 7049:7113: 0.008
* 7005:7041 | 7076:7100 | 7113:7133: -0.006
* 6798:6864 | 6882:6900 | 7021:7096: 0.003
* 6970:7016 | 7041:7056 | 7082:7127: -0.009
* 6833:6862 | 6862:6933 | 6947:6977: 0.004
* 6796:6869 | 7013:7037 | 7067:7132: 0.004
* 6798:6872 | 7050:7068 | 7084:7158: -0.007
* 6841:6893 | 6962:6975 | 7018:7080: -0.023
